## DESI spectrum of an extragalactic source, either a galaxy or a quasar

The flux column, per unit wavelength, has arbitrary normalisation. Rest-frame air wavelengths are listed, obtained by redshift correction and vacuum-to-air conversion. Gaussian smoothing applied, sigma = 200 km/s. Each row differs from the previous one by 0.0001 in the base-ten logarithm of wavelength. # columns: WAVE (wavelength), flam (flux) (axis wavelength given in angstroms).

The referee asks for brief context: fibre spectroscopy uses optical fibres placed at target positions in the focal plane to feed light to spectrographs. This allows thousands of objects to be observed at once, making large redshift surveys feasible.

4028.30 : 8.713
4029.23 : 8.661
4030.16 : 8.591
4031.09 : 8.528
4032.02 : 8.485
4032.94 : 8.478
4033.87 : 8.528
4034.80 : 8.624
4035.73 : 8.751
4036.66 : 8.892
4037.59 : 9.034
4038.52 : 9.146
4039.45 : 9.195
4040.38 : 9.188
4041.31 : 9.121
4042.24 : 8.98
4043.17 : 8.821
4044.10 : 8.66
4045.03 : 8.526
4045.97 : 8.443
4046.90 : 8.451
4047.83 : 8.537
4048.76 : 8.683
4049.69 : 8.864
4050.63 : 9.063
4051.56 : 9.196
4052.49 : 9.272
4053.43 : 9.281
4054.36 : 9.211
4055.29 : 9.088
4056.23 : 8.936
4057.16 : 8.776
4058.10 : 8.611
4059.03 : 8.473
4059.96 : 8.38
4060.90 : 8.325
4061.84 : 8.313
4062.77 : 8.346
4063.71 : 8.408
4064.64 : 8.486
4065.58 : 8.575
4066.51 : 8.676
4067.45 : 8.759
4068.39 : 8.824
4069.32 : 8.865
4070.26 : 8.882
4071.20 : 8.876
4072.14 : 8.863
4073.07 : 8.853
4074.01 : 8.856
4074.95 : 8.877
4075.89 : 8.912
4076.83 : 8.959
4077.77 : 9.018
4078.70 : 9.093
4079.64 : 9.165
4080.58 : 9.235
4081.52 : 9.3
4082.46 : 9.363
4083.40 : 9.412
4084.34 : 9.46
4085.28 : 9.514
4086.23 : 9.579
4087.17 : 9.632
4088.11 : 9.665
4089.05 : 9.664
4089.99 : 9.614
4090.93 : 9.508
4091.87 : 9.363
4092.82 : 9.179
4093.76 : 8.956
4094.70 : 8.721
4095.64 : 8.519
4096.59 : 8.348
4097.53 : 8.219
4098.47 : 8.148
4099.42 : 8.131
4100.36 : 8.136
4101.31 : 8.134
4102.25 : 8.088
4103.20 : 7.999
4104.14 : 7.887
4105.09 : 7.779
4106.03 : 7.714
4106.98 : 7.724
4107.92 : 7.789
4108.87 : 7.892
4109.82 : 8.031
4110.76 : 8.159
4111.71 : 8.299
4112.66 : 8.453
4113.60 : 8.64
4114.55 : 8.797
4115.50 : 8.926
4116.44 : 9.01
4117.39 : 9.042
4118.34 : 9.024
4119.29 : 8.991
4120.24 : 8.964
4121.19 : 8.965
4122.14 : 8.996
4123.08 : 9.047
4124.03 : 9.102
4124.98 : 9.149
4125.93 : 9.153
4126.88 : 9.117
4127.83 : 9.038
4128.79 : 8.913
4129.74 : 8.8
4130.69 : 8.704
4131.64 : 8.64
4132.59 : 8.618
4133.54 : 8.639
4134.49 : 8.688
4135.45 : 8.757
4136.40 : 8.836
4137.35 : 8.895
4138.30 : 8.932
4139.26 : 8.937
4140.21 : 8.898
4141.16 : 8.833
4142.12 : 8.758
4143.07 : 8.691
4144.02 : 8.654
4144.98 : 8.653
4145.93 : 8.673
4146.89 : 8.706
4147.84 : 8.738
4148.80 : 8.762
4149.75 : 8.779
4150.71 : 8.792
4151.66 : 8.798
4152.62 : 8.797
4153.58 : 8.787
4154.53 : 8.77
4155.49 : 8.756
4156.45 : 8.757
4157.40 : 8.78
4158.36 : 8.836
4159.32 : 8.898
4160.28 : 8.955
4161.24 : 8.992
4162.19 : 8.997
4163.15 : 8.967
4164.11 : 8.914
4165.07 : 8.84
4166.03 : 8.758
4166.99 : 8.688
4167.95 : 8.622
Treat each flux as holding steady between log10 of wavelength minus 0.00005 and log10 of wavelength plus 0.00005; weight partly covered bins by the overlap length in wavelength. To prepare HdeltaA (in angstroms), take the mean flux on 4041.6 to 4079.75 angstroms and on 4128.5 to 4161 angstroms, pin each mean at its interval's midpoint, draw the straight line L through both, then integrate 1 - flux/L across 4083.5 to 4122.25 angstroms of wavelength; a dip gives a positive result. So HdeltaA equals 0.5 angstroms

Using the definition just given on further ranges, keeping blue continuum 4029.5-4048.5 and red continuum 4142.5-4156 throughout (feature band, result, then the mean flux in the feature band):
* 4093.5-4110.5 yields 1.2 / 8.11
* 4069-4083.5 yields -0.5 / 9.02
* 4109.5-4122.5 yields 0.0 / 8.74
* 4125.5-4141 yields -0.2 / 8.85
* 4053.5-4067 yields 0.2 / 8.64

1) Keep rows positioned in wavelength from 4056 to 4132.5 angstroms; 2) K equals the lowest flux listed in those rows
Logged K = 7.714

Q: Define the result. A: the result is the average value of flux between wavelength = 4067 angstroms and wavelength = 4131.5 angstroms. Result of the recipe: 8.8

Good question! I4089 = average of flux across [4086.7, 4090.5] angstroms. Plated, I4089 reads 9.66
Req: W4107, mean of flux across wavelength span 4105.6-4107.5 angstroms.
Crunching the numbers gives 7.73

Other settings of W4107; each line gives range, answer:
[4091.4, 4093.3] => 9.25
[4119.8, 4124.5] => 9.03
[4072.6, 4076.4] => 8.88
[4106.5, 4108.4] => 7.75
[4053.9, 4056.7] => 9.08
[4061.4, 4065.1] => 8.4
